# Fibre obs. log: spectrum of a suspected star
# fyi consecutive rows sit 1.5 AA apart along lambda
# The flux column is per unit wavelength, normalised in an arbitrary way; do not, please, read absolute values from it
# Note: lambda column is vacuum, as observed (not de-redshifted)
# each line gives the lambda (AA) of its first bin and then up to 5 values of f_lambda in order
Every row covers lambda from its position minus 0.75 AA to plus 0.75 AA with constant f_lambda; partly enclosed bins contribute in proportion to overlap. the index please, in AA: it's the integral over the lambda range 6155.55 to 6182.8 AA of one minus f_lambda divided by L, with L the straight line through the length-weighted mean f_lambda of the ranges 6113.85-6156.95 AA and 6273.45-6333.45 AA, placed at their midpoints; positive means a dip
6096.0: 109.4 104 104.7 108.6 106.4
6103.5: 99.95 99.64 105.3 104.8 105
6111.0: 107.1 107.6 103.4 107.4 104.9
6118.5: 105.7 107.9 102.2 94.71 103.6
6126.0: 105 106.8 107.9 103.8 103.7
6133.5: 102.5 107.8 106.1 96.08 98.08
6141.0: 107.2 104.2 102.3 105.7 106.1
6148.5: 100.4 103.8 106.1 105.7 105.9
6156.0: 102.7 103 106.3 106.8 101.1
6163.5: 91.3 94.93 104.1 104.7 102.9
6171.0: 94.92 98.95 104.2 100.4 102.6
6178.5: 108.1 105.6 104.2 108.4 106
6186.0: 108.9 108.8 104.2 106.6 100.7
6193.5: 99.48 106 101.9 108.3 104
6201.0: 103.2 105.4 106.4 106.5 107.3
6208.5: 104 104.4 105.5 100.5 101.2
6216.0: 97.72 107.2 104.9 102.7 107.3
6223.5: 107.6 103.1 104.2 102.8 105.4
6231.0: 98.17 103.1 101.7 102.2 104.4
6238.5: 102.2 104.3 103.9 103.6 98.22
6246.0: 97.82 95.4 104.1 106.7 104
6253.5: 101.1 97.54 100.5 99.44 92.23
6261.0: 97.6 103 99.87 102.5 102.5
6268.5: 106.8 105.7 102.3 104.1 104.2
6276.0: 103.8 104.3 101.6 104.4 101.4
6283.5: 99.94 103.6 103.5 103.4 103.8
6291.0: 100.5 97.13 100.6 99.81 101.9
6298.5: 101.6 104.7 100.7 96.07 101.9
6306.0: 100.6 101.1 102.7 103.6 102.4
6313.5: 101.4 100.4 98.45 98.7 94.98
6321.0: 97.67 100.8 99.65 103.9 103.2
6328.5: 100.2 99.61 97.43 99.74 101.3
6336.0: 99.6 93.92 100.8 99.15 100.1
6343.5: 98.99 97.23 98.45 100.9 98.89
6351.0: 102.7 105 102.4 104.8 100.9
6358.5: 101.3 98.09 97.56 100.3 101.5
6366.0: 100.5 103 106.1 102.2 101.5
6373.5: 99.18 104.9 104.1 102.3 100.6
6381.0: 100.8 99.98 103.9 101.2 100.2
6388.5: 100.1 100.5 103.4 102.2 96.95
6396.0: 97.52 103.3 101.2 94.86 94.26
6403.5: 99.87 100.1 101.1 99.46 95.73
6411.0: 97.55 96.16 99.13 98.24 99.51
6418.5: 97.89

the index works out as 0.3 AA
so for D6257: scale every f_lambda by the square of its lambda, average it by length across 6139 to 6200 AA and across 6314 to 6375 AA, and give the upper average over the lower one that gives 1.0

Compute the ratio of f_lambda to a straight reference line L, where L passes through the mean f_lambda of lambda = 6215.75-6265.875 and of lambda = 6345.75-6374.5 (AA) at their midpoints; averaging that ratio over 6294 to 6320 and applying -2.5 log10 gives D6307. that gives 0.01 mag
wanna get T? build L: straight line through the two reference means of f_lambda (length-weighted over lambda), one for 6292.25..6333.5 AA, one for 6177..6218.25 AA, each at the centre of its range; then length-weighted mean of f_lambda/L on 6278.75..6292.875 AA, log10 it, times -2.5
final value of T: -0.01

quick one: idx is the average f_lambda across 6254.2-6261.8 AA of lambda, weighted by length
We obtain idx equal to 97.5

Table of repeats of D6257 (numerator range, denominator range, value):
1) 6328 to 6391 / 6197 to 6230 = 1.01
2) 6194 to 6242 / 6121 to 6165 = 1.03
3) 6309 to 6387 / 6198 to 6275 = 1.02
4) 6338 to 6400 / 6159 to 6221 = 1.03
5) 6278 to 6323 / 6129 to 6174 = 1.03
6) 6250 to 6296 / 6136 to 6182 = 1.03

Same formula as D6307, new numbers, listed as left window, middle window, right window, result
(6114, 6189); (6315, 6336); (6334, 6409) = 0.017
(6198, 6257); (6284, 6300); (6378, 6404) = 0.003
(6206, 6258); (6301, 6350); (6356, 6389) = 0.022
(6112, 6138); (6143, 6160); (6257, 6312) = -0.004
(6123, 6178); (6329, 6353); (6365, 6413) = 0.015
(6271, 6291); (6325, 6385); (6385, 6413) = -0.003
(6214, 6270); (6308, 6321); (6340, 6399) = 0.015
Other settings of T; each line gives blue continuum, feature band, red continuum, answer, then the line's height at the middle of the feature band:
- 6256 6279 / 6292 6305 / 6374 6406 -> 0.01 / 102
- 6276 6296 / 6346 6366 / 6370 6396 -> 0.01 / 101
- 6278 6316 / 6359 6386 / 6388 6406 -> -0.02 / 100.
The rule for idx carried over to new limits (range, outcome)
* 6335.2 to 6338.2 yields 96.9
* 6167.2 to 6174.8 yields 101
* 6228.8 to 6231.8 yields 102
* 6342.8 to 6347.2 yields 98.2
